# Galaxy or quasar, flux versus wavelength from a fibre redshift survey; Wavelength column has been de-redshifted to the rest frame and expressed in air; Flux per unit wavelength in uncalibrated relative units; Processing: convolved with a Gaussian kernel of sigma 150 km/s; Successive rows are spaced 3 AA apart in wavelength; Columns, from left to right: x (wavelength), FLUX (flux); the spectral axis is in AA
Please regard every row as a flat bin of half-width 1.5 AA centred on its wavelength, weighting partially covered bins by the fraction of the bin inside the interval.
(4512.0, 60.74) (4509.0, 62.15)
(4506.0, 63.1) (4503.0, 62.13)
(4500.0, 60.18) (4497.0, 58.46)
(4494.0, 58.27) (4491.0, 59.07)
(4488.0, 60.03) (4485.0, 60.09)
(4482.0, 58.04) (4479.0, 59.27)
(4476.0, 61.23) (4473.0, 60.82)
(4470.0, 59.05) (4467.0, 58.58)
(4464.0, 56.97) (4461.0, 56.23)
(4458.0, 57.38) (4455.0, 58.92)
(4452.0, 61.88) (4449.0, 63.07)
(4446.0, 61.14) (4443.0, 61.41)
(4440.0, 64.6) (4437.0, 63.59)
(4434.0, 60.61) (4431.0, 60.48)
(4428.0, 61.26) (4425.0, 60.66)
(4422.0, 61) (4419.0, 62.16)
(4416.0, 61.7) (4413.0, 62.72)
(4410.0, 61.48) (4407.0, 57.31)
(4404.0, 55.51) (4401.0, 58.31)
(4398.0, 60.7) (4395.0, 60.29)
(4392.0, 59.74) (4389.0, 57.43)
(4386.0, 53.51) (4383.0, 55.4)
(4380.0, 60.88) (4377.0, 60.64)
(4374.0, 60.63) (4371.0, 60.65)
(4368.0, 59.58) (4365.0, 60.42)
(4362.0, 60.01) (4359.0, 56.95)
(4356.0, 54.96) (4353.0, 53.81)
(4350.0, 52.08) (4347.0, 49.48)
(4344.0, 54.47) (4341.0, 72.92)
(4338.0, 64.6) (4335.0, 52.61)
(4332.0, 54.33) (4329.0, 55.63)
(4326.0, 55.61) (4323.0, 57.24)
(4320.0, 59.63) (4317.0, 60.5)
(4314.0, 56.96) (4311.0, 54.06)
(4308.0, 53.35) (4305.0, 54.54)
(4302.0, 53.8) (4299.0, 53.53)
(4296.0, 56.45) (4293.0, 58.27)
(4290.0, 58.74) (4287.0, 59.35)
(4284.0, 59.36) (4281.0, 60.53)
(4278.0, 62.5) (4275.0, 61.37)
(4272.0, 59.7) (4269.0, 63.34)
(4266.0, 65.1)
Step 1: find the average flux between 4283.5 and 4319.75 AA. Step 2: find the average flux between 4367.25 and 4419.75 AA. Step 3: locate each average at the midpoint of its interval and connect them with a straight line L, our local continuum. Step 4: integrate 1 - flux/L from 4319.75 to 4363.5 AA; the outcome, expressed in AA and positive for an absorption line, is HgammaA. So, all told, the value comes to 0.68 AA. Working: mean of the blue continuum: 56.6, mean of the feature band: 56.9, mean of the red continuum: 59.3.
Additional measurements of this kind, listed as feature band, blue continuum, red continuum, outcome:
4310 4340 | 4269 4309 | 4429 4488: 0.6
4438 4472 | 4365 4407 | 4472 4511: -0.2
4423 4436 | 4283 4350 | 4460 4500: -0.6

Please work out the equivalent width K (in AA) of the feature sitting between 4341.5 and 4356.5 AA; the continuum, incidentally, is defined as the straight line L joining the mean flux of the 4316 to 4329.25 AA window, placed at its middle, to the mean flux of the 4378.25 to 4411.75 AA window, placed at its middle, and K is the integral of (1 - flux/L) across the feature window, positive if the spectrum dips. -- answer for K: 1.0 AA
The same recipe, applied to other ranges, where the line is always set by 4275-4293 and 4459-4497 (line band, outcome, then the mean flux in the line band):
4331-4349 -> 0.5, 58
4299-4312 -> 1.3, 53.9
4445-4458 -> -0.4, 60.8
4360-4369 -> 0.0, 59.9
